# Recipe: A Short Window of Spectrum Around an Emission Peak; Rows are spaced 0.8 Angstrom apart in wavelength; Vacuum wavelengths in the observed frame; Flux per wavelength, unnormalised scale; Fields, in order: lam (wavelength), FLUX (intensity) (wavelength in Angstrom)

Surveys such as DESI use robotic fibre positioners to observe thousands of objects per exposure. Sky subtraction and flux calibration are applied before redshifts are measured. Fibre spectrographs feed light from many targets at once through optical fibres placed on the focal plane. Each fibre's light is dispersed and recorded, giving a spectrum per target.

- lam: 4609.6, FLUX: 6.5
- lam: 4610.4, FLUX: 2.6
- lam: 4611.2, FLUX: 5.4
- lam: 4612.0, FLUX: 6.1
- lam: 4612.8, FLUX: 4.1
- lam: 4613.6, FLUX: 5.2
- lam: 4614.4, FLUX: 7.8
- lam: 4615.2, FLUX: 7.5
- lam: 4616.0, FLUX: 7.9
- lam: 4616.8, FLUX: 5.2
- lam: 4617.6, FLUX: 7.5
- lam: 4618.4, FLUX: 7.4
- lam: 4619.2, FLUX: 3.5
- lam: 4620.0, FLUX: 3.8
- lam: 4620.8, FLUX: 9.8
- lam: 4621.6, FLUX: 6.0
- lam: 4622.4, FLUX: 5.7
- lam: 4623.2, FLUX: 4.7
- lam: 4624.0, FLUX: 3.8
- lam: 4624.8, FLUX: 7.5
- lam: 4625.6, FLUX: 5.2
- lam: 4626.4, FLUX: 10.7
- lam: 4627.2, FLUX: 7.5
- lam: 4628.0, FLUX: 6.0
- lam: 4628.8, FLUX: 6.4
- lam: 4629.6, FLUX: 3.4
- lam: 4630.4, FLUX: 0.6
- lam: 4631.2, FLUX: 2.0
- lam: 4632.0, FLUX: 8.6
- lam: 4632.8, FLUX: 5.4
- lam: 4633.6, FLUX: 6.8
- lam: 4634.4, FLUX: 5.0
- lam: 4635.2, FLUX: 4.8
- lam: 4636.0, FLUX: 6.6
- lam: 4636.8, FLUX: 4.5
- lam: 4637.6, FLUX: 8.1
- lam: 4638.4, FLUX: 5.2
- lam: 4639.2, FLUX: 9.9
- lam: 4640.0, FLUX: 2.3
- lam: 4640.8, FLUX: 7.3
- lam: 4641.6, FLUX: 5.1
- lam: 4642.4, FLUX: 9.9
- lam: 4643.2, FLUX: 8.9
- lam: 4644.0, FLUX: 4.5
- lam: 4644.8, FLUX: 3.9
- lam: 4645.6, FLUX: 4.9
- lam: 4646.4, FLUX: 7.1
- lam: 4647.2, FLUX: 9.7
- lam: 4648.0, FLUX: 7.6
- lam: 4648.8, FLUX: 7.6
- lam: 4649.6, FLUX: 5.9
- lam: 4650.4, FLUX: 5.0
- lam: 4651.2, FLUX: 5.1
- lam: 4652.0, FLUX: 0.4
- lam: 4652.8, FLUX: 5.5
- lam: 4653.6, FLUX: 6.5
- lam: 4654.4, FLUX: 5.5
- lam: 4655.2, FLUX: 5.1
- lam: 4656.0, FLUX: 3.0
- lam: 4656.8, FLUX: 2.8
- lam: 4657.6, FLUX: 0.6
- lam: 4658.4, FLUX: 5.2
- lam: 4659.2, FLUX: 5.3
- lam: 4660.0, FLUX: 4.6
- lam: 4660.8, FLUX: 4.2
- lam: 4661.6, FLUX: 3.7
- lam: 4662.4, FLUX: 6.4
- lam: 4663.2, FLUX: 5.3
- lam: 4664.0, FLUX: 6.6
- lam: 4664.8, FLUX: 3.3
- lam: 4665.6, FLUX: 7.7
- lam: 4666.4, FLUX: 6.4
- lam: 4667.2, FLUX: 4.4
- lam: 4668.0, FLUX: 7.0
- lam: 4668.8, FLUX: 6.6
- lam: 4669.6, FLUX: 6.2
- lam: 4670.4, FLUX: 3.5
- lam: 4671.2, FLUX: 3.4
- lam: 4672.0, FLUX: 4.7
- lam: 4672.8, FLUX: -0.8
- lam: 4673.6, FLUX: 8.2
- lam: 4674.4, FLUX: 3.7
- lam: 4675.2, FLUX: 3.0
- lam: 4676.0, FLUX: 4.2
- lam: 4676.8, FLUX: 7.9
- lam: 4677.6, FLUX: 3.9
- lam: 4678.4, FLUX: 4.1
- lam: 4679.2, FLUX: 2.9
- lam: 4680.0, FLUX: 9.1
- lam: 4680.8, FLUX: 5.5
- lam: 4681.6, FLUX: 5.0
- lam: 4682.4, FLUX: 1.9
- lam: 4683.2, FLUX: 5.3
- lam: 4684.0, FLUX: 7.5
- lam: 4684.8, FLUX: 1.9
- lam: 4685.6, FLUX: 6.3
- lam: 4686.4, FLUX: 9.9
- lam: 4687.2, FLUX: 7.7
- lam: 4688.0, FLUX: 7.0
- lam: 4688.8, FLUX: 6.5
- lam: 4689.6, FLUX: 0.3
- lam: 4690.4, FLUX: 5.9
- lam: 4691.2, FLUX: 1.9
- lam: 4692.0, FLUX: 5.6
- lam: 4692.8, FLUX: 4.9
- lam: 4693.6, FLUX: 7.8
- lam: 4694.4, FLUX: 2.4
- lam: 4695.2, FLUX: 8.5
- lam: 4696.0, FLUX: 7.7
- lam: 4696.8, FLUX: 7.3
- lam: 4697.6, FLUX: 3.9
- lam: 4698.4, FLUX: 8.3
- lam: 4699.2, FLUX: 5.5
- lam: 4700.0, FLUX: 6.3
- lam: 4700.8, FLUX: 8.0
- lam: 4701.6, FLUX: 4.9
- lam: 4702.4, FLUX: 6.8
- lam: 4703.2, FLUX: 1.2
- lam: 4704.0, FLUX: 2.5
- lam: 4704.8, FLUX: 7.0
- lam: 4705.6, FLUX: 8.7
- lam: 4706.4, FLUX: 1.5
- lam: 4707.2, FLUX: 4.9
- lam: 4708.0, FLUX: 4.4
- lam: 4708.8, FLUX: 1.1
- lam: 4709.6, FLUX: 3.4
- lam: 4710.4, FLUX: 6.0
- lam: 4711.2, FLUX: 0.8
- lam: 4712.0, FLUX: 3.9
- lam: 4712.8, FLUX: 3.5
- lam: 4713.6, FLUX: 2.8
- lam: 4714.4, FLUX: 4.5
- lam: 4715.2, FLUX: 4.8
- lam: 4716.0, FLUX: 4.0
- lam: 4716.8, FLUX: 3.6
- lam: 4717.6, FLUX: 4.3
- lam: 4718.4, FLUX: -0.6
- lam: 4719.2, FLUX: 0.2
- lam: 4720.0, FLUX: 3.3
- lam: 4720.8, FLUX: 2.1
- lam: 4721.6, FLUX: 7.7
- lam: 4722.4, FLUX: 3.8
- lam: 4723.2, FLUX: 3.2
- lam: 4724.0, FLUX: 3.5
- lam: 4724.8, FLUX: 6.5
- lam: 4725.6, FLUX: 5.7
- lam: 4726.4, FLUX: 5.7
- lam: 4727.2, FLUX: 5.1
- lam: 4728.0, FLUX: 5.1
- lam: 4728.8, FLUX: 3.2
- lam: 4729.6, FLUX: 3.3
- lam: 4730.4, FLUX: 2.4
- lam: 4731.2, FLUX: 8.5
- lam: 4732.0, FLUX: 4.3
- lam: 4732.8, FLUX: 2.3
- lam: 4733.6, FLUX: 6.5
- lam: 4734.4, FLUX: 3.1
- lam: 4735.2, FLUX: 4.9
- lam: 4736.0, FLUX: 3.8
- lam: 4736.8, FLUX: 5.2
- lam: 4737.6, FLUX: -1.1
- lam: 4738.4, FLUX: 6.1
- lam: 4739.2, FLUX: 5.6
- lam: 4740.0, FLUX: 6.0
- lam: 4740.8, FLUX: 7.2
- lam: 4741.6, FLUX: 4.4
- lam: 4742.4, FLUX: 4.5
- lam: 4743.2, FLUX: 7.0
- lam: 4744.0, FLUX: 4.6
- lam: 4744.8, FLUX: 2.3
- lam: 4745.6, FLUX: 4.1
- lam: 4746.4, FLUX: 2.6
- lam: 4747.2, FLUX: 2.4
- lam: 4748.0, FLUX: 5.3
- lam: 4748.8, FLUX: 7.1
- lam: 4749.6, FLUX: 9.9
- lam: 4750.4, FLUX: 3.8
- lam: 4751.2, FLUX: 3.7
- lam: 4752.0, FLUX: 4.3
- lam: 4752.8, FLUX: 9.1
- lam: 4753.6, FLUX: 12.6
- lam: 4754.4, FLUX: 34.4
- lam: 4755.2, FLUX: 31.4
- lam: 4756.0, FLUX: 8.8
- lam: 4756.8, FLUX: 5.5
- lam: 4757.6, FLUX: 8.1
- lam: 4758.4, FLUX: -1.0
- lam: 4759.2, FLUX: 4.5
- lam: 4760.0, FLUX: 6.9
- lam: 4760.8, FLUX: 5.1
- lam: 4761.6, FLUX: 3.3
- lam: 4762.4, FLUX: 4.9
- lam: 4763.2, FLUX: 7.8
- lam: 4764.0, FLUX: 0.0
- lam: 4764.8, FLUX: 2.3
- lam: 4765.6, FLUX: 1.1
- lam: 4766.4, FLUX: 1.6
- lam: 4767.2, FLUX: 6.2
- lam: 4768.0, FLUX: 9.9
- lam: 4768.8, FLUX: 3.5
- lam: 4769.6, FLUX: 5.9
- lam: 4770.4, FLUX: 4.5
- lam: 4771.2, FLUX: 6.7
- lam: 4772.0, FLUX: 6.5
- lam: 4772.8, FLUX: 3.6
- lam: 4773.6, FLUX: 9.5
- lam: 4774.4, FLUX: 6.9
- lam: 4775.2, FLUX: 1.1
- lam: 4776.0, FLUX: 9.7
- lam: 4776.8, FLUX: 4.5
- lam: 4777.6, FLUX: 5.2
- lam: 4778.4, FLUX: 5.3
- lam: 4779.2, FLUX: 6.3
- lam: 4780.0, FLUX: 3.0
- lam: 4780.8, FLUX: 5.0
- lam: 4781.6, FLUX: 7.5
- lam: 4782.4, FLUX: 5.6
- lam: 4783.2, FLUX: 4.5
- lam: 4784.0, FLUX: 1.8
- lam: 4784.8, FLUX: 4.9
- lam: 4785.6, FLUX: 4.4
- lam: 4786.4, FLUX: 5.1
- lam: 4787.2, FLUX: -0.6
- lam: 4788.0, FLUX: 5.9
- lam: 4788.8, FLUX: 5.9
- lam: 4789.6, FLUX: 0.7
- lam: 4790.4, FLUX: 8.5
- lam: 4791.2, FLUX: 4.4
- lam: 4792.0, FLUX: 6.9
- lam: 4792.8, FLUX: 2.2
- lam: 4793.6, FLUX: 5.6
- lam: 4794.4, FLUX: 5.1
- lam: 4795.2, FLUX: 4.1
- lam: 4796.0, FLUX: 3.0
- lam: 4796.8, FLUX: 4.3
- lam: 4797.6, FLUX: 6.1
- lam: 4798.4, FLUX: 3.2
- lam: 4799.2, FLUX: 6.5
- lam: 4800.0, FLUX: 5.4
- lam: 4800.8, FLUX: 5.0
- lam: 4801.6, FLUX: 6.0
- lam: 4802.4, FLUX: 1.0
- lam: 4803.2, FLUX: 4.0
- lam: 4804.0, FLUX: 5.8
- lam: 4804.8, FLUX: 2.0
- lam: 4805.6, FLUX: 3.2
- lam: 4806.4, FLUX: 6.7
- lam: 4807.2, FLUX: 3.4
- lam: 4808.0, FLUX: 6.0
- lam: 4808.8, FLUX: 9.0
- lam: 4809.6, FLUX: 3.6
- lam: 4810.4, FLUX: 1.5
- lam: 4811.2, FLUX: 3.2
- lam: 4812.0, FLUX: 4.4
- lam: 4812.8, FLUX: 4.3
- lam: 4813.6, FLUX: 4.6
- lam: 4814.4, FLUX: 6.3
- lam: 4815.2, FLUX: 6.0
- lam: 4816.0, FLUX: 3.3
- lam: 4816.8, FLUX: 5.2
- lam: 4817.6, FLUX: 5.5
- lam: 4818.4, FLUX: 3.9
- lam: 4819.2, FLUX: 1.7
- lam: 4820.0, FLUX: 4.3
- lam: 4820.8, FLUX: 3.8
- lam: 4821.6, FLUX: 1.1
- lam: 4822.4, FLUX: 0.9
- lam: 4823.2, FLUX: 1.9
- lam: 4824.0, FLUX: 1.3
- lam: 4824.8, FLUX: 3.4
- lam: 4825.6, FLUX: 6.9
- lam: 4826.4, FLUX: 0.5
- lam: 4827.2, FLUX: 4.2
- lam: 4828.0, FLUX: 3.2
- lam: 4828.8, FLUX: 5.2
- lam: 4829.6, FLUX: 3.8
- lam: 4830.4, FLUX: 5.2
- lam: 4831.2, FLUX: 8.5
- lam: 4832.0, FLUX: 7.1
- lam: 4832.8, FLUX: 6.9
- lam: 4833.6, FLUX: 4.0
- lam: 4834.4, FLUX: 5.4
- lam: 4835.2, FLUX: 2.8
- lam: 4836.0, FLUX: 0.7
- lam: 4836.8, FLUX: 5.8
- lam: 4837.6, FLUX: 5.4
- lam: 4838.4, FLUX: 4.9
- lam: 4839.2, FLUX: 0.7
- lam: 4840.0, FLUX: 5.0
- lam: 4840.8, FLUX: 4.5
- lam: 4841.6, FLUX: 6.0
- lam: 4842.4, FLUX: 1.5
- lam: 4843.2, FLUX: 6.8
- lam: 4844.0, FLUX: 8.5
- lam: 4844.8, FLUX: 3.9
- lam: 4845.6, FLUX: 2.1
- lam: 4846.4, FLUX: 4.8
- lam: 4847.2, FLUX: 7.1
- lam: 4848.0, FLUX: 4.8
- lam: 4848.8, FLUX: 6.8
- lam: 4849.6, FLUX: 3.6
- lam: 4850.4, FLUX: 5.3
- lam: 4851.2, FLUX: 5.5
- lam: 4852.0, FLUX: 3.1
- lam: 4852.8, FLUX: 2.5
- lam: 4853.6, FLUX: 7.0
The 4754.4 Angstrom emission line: H-gamma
